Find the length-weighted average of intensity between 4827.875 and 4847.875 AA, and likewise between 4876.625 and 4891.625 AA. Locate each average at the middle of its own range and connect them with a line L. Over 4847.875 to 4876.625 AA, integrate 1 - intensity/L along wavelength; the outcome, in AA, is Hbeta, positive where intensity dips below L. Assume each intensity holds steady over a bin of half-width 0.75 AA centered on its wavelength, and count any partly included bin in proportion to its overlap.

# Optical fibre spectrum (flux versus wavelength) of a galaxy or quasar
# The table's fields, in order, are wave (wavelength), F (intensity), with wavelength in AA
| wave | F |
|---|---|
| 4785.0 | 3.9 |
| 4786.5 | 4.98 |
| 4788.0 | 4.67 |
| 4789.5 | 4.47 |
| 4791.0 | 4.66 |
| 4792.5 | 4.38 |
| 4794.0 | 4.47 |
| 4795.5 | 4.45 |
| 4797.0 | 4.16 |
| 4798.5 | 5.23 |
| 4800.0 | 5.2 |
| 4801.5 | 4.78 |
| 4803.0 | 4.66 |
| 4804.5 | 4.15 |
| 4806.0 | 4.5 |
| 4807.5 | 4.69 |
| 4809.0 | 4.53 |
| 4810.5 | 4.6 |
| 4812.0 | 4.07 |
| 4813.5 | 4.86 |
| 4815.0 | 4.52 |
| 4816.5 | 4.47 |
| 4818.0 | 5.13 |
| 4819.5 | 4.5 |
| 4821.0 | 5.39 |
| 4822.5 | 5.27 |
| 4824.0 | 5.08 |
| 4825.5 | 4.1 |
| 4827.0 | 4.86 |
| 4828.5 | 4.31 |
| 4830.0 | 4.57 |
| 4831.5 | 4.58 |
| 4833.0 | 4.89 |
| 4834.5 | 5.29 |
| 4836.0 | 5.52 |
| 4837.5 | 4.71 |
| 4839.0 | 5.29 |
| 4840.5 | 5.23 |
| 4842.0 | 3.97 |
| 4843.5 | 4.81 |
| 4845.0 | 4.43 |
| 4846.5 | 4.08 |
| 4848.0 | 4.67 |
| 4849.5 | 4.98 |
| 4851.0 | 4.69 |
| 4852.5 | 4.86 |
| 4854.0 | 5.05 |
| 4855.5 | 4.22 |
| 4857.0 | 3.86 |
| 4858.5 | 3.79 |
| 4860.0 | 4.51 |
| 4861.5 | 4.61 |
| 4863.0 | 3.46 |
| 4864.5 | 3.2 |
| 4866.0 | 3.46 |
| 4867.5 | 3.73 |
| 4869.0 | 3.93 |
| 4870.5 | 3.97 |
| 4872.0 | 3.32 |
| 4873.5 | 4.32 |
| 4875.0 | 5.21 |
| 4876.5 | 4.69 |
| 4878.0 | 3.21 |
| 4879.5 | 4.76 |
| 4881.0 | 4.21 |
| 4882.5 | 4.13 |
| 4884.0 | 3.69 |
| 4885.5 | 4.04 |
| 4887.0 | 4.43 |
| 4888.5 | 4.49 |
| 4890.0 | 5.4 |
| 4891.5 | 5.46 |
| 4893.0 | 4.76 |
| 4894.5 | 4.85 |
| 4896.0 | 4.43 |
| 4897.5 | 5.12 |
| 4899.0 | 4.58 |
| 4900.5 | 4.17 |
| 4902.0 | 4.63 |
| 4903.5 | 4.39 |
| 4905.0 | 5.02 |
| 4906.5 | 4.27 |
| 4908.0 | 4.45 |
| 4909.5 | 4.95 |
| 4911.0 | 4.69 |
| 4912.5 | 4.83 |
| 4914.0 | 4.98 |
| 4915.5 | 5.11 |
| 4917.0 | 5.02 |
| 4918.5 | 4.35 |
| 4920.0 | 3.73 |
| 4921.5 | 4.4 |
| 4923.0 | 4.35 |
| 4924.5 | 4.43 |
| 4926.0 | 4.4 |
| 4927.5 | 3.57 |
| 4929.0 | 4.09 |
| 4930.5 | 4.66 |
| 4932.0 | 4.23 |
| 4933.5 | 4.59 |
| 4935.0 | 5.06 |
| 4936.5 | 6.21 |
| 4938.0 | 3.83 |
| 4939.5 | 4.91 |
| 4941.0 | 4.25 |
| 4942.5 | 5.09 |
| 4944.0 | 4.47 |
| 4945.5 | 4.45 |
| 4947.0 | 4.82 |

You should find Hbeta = 2.10 AA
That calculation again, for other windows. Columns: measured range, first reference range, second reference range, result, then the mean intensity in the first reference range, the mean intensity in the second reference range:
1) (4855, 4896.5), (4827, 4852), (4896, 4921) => 4.2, 4.76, 4.63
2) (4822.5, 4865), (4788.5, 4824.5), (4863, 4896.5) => -1.2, 4.67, 4.24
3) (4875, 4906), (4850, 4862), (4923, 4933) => -1.3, 4.46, 4.25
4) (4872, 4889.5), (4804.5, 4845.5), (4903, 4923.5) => 1.5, 4.74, 4.62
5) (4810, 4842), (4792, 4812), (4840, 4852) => -1.5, 4.58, 4.6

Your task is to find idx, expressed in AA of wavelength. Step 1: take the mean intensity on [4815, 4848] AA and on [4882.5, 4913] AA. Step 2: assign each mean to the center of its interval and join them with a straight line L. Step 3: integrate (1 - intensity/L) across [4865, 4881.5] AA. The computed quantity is 2.2 AA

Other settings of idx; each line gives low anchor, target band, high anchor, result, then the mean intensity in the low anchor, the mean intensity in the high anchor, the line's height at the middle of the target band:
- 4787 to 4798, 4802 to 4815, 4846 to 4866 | -0.2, 4.49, 4.28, 4.44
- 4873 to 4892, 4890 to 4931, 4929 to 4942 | -0.2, 4.45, 4.69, 4.58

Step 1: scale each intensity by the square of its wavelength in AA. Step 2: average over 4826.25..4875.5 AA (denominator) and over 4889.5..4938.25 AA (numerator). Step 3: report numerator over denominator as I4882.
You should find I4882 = 1.07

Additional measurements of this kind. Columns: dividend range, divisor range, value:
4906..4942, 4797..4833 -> 1.02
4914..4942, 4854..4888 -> 1.14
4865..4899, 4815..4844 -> 0.92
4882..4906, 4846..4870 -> 1.11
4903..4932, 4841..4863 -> 1.04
